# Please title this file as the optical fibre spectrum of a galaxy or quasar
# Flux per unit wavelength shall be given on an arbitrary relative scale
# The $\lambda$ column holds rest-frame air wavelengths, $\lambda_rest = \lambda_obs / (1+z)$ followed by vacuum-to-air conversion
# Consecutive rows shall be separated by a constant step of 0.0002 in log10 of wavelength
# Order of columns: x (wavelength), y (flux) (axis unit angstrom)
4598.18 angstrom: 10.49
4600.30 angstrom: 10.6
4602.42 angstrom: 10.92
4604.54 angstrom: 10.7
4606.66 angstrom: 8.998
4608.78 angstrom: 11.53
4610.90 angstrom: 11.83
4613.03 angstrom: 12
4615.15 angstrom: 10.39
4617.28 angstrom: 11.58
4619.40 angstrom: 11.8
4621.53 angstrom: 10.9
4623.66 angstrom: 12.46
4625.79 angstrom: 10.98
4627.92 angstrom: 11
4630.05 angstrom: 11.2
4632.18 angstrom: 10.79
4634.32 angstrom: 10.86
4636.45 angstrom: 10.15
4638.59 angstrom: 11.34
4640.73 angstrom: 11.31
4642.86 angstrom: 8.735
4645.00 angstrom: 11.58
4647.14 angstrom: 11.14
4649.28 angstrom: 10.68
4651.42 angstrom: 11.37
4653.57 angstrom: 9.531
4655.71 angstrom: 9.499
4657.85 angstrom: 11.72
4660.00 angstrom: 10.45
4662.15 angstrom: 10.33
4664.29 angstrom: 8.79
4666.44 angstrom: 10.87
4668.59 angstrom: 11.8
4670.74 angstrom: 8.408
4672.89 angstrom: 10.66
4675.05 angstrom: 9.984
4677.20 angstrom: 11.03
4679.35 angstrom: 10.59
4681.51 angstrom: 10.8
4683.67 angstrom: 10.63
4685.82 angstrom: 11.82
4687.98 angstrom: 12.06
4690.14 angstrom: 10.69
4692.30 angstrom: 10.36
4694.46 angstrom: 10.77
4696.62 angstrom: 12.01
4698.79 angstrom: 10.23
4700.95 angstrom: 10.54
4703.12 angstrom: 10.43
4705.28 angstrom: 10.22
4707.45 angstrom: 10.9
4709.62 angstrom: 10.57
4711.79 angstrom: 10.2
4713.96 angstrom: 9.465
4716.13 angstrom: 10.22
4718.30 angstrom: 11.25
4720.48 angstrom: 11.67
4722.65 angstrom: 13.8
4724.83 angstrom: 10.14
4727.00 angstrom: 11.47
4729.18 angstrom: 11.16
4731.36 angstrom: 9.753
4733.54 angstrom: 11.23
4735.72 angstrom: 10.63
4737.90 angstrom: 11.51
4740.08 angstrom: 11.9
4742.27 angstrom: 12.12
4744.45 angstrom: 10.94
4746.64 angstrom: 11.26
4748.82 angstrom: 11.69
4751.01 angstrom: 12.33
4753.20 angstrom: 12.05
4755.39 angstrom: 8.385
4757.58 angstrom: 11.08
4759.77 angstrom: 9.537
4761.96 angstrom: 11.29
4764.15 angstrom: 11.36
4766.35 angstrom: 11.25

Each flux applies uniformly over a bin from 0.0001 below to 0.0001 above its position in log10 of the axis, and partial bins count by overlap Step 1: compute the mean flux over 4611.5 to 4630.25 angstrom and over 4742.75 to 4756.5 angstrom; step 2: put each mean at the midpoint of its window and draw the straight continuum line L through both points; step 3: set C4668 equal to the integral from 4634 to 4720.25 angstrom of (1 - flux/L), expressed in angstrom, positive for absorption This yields 5.2 angstrom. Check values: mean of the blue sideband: 11.4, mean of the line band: 10.6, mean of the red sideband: 11.2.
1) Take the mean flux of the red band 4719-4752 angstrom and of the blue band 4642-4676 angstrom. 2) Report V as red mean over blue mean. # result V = 1.10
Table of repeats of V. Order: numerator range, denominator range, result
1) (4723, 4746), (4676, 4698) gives 1.01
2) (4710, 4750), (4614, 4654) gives 1.02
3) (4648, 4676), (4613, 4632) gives 0.91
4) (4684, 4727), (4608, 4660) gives 0.99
